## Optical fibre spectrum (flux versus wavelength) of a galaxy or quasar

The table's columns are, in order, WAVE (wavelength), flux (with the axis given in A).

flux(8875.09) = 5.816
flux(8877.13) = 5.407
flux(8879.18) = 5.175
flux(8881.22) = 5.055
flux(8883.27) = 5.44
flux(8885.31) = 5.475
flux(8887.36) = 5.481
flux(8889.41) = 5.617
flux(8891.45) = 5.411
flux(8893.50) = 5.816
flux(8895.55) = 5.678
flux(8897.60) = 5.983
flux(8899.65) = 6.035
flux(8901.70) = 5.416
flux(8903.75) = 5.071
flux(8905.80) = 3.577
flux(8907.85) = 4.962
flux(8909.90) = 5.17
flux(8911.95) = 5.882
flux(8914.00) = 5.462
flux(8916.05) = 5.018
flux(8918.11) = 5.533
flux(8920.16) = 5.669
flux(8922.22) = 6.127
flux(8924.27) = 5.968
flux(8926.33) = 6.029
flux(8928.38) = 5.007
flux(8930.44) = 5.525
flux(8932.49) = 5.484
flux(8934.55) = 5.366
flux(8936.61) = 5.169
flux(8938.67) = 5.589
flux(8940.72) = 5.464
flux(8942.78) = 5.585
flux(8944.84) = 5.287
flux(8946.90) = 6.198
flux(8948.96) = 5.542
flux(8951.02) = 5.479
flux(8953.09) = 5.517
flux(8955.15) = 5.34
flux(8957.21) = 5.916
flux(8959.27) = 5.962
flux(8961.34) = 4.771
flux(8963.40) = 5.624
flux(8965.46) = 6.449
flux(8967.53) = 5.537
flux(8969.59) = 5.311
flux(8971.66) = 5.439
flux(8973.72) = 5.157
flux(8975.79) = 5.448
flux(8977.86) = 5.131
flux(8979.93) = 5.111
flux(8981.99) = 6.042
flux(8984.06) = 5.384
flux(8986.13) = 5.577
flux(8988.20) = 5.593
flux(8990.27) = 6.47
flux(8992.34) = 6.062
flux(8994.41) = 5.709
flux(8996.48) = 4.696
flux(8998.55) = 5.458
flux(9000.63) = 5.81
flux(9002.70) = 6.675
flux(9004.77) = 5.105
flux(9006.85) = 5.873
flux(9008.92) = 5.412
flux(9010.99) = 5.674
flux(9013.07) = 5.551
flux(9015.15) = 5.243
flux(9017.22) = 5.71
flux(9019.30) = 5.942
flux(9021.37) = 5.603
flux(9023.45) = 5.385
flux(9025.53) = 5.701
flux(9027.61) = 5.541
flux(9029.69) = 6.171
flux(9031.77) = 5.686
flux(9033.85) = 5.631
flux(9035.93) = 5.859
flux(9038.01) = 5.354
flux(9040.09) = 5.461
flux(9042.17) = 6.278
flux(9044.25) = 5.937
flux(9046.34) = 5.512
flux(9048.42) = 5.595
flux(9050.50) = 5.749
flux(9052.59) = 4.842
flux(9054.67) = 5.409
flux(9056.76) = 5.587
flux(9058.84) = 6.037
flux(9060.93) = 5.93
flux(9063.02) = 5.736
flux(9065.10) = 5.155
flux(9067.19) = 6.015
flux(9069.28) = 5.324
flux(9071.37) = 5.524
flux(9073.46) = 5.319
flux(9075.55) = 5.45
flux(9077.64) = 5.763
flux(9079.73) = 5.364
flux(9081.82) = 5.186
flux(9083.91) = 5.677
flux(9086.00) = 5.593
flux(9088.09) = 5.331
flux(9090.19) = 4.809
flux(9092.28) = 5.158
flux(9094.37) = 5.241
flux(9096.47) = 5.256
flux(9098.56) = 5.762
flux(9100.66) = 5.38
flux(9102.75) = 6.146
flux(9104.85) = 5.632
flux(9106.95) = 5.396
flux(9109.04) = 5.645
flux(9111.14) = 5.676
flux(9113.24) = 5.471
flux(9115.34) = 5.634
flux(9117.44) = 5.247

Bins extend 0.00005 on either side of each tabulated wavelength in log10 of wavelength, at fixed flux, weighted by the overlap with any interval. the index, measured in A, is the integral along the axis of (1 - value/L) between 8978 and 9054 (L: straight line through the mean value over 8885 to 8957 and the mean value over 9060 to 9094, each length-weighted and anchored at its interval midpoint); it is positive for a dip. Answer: -2.4 A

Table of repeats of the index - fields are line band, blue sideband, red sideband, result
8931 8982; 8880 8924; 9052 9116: -0.50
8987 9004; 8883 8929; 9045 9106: -0.95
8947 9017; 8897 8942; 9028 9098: -1.38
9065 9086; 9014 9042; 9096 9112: 0.52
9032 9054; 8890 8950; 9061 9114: -0.53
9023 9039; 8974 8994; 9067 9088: -0.33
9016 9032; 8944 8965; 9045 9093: -0.54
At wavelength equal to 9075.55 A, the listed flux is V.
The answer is 5.45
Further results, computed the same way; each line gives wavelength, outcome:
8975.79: 5.448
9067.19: 6.015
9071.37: 5.524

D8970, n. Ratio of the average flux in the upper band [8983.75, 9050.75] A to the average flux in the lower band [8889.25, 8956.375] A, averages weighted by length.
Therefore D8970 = 1.0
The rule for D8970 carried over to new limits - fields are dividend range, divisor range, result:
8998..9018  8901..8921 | 1.09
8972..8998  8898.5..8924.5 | 1.03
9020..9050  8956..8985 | 1.03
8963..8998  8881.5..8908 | 1.03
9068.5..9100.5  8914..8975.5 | 0.97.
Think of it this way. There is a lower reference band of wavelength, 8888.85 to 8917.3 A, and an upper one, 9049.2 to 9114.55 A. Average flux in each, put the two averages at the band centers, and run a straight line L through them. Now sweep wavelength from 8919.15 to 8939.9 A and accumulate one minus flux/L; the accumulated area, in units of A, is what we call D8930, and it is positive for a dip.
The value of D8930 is -0.8 A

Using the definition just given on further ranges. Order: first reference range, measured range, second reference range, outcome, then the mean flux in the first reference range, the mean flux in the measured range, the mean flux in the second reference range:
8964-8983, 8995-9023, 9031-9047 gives 0.17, 5.52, 5.59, 5.72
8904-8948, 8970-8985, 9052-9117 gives 0.18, 5.43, 5.38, 5.5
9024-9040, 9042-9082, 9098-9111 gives 0.65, 5.68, 5.58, 5.66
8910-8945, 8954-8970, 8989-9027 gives -0.09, 5.54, 5.63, 5.67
